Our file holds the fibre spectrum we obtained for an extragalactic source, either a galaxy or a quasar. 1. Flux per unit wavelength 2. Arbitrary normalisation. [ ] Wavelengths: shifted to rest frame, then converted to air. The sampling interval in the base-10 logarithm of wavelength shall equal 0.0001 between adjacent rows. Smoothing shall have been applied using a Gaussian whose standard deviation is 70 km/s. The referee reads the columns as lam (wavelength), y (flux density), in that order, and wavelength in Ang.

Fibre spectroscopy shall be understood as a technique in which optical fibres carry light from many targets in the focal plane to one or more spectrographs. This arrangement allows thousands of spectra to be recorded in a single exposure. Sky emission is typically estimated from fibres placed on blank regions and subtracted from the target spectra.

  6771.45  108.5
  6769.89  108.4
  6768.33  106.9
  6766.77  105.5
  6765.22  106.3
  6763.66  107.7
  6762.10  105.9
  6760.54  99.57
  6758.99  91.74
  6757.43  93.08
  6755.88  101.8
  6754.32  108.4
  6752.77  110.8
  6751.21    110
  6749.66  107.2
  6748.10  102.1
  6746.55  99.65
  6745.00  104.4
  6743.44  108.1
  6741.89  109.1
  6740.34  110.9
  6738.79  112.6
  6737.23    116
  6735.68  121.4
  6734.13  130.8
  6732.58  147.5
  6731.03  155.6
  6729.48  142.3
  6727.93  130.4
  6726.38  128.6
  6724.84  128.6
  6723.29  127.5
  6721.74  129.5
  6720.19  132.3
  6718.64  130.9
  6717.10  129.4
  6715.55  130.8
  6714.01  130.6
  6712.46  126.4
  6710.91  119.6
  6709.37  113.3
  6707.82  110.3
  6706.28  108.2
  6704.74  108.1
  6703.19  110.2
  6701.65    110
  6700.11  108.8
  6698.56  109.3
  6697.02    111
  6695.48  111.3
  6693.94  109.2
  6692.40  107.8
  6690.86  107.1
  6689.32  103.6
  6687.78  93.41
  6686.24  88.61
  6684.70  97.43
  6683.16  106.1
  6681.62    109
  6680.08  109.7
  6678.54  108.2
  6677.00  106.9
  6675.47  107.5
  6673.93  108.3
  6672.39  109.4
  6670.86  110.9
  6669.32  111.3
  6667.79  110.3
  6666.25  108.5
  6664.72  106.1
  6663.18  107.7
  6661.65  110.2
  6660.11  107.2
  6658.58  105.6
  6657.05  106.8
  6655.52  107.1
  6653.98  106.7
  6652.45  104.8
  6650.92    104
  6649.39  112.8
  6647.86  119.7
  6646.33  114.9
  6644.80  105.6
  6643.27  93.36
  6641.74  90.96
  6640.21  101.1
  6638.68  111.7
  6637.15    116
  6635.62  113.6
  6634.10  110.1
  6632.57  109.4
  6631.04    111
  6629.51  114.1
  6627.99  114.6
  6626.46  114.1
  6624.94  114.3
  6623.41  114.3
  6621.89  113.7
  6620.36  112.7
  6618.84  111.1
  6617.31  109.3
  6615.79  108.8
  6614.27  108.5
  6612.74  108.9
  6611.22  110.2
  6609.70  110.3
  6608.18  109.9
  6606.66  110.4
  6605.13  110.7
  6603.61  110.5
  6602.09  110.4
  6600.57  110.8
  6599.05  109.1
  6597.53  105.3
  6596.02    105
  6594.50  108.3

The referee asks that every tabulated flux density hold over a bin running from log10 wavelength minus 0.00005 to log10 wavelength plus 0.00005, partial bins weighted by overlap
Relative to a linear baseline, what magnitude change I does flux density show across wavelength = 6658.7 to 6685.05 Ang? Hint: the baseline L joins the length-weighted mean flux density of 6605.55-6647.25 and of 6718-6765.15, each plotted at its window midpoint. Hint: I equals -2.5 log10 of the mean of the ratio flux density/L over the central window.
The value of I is 0.04 mag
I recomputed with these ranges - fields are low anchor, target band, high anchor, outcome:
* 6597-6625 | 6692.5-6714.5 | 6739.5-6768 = -0.06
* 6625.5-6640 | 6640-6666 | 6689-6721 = 0.07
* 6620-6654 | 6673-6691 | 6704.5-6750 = 0.12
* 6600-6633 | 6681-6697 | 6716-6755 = 0.14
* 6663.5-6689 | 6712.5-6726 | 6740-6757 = -0.22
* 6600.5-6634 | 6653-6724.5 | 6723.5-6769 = 0.01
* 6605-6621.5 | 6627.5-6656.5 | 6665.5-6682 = 0.01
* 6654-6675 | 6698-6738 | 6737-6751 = -0.16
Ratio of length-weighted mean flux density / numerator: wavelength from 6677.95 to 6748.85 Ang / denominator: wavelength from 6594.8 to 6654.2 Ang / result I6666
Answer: 1.06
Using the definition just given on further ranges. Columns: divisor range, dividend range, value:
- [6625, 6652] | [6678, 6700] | 0.96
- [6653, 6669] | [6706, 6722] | 1.15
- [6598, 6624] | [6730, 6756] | 1.05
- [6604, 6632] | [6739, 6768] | 0.94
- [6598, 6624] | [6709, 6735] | 1.19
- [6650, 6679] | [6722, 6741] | 1.20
